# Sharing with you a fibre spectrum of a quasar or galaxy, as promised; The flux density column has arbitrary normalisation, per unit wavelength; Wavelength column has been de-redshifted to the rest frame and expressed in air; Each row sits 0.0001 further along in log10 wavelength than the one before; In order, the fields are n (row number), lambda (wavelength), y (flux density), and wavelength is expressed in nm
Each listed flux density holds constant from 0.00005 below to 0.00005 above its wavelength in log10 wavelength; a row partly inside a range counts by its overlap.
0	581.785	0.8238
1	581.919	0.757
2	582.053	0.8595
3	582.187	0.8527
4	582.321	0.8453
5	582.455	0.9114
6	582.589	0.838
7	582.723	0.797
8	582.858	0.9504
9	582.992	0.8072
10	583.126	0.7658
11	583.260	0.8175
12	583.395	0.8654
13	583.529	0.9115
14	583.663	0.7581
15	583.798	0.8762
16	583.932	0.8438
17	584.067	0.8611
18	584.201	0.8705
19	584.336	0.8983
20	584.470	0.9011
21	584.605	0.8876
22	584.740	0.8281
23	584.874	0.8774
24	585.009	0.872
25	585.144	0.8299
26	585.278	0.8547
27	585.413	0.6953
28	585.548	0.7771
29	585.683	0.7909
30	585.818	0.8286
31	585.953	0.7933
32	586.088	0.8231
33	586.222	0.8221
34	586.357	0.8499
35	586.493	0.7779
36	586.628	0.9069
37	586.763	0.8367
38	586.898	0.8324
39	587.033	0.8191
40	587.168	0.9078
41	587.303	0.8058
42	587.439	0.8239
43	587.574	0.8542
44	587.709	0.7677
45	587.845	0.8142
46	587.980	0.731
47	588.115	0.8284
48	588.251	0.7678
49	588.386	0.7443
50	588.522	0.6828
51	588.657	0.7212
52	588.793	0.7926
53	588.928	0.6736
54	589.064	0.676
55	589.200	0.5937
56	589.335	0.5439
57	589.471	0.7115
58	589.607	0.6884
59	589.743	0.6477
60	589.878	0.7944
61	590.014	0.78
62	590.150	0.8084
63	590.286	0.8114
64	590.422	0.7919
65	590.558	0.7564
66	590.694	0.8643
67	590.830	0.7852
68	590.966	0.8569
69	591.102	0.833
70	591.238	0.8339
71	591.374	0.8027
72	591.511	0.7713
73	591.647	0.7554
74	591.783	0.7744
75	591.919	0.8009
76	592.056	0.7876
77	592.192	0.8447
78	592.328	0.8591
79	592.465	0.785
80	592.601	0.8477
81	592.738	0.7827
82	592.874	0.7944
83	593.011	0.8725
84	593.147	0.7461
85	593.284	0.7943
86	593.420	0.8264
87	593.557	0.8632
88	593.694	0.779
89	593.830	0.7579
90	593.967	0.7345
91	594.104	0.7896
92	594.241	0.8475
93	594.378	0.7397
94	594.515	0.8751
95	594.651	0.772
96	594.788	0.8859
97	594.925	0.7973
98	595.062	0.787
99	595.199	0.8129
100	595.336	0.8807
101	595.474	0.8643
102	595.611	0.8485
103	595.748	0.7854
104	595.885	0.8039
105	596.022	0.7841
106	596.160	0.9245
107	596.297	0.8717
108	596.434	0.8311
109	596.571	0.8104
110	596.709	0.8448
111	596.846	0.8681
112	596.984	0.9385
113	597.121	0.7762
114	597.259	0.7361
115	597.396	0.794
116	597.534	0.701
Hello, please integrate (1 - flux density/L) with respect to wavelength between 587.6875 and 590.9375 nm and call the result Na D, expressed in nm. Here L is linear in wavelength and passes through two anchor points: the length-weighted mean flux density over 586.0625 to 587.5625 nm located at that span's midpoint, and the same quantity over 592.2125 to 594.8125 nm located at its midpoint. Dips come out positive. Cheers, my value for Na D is 0.334 nm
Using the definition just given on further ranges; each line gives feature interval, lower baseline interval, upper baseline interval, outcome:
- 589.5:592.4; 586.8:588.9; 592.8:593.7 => 0.04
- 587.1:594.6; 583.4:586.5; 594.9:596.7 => 0.49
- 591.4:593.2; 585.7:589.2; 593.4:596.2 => 0.01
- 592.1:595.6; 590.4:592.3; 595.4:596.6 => 0.04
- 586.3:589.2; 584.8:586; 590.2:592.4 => 0.09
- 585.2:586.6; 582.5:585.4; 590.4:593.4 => 0.06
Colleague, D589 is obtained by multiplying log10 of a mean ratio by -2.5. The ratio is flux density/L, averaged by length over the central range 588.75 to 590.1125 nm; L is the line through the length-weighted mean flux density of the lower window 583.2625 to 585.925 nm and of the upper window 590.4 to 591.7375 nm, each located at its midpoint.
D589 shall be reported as 0.18 mag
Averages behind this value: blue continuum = 0.842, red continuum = 0.805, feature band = 0.691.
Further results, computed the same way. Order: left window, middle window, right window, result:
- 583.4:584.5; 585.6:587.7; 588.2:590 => -0.07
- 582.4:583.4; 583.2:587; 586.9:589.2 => -0.04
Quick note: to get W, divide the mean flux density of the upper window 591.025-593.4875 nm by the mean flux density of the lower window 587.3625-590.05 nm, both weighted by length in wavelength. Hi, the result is 1.10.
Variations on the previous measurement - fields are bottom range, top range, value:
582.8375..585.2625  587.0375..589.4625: 0.88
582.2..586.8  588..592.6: 0.91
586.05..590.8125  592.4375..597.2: 1.06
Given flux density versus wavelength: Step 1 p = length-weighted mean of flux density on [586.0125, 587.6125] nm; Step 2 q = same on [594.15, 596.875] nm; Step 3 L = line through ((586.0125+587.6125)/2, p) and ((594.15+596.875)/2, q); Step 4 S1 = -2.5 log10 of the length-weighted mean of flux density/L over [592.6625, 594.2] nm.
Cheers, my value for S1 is 0.05 mag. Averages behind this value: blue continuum 0.838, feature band 0.796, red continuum 0.831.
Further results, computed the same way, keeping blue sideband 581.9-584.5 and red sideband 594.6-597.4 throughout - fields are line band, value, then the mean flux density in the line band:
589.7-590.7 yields 0.08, 0.78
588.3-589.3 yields 0.21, 0.694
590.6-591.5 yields 0.02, 0.823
